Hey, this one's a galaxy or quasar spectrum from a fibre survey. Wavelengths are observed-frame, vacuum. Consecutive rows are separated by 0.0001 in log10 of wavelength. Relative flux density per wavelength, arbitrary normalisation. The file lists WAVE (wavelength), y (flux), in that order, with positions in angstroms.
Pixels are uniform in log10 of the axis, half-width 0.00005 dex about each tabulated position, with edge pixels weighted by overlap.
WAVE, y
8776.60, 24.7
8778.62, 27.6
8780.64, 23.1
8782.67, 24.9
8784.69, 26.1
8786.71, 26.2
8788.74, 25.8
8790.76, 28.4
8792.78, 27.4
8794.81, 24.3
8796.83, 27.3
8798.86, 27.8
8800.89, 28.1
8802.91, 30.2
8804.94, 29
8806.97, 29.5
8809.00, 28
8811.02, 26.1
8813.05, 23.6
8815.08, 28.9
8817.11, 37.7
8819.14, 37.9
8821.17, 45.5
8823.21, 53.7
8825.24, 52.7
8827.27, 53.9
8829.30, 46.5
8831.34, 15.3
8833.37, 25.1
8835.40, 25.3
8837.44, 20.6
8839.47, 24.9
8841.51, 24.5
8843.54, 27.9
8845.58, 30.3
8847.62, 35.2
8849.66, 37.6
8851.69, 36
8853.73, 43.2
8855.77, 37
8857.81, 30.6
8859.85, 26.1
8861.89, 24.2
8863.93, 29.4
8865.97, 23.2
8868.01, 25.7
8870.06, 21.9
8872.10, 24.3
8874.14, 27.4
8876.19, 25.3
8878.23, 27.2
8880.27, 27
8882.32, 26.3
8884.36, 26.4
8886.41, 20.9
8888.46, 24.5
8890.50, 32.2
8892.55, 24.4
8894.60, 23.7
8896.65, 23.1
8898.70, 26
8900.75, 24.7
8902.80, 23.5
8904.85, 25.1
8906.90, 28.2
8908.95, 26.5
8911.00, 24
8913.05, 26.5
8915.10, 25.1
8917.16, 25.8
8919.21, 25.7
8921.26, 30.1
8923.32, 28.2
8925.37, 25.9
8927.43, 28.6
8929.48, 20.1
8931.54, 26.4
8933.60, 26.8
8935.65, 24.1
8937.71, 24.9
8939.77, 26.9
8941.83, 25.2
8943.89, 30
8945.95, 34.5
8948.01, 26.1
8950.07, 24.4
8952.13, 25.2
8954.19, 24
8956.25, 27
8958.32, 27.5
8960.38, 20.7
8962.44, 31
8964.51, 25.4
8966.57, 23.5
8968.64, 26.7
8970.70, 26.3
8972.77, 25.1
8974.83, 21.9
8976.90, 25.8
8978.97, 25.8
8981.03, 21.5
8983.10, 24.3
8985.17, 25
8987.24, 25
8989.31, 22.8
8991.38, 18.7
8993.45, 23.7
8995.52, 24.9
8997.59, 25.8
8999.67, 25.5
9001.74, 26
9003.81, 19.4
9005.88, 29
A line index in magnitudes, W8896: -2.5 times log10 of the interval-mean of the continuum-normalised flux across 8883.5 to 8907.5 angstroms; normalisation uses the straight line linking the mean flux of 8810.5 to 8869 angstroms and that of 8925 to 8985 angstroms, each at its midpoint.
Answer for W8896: 0.167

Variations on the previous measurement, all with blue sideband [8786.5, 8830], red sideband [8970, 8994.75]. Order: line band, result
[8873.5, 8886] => 0.13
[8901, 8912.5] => 0.11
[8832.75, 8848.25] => 0.19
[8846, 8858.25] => -0.17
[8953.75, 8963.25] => -0.04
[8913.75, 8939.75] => 0.04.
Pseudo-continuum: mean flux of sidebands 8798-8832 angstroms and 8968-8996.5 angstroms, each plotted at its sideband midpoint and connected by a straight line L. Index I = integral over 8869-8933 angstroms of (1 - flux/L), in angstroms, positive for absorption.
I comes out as 8.2 angstroms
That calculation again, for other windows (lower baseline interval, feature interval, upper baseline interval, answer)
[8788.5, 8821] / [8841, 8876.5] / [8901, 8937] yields -2.4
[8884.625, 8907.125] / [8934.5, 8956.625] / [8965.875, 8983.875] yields -1.6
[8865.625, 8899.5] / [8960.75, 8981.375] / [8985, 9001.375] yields -0.9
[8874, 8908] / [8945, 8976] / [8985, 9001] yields -1.9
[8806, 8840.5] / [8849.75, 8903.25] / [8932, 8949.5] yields 6.2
